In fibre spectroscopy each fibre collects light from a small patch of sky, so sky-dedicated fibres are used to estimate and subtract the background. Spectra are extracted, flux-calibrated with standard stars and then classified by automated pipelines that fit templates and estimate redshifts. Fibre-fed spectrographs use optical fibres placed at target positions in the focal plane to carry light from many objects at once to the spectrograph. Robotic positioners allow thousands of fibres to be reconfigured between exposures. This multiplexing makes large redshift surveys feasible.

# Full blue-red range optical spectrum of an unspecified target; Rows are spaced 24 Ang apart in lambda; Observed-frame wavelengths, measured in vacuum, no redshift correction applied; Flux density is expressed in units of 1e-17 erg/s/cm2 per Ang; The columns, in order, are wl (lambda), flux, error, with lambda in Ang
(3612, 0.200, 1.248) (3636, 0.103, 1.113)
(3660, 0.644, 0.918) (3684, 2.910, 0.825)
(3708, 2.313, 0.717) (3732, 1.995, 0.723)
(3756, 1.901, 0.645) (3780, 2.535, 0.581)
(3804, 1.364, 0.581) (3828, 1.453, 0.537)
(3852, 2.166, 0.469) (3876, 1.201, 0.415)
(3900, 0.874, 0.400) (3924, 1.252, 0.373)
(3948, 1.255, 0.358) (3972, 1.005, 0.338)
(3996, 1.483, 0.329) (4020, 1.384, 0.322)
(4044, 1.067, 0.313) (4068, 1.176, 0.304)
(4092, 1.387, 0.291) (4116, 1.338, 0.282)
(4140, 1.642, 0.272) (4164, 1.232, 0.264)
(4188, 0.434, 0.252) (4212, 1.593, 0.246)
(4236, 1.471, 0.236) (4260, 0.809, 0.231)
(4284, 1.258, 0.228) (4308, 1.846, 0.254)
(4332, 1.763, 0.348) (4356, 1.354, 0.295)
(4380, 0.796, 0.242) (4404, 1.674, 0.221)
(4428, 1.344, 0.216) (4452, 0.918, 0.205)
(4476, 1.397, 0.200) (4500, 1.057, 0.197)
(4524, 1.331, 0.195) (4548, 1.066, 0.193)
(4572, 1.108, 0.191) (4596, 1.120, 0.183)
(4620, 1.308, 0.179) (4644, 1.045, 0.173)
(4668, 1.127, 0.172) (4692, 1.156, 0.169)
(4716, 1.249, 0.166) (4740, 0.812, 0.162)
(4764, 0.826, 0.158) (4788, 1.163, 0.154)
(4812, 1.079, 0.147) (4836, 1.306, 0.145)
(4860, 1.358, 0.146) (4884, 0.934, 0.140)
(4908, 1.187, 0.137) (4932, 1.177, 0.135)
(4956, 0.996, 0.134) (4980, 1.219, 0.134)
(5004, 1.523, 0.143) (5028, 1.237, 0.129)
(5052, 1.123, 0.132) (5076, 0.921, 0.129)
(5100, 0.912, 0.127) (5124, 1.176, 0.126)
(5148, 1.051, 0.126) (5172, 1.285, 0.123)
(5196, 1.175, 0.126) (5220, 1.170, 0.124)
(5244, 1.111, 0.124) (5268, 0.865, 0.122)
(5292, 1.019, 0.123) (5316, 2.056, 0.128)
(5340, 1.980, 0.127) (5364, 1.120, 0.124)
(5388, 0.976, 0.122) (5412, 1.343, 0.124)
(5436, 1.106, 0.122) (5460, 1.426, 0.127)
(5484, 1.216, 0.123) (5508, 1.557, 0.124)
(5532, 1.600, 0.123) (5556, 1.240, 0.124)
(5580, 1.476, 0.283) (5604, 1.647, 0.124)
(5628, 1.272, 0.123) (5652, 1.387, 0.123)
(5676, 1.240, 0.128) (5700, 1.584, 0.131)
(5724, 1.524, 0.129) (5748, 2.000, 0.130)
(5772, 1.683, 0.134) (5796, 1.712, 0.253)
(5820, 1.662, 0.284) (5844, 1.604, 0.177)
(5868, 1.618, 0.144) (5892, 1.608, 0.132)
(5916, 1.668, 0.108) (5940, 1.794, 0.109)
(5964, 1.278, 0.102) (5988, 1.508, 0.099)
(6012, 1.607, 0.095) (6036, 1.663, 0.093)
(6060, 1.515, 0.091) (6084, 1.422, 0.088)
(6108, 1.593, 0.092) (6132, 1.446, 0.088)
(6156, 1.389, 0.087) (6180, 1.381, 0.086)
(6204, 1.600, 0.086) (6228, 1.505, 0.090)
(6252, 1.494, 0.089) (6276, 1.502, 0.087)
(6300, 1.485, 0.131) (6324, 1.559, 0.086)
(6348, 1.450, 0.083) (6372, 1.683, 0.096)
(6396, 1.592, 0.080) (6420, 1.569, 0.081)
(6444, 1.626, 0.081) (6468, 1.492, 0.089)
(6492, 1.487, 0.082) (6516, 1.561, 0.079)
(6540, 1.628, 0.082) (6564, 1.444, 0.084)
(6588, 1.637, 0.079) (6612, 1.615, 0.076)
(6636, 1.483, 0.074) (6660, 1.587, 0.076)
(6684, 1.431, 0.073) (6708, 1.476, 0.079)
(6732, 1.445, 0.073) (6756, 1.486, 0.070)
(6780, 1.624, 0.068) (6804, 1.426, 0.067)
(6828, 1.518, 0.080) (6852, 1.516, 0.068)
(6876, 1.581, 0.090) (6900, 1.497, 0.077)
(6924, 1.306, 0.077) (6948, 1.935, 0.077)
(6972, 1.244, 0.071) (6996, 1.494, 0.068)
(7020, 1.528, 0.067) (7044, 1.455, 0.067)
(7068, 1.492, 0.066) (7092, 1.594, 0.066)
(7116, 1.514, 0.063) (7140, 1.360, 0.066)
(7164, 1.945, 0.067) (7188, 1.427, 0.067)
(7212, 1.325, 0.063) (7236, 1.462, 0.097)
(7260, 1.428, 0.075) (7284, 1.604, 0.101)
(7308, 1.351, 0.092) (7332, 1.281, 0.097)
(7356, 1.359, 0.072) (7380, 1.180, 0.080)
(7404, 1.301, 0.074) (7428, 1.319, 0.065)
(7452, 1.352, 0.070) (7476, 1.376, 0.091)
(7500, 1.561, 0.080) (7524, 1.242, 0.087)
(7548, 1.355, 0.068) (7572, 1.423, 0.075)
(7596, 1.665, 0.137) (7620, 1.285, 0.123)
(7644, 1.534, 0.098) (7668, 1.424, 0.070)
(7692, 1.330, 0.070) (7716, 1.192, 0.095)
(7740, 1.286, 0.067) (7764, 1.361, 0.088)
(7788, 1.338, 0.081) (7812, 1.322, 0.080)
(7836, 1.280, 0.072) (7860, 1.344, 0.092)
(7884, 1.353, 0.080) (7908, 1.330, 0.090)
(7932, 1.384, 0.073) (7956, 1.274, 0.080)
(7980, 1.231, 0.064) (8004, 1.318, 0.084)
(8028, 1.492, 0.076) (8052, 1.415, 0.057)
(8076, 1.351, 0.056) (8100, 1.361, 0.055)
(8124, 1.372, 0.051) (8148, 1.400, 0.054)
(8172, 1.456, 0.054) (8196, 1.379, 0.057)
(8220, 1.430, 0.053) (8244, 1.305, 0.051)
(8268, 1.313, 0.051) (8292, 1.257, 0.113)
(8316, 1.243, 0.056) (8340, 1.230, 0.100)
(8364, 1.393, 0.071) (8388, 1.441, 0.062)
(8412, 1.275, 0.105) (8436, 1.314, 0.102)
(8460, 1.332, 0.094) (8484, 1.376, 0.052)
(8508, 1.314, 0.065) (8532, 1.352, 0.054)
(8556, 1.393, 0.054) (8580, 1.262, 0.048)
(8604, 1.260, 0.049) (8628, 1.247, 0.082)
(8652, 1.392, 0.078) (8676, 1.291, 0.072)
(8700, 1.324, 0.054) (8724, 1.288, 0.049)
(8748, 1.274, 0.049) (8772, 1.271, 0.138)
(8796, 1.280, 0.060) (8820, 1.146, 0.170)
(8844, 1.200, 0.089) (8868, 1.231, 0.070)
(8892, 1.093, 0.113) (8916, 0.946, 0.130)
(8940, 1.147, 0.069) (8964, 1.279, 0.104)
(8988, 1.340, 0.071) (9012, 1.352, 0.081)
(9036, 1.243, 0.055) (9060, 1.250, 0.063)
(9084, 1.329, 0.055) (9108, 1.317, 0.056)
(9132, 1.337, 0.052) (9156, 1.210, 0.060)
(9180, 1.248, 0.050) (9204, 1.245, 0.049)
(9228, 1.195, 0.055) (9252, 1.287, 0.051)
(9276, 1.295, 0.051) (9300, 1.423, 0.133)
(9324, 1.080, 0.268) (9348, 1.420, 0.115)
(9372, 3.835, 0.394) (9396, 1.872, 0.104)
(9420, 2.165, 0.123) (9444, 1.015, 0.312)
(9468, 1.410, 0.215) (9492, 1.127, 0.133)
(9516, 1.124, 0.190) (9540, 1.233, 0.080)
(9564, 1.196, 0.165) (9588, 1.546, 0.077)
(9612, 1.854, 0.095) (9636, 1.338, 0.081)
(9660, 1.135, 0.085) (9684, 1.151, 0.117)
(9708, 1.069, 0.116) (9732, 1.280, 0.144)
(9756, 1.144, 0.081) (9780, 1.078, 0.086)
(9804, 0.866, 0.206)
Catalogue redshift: 0.43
